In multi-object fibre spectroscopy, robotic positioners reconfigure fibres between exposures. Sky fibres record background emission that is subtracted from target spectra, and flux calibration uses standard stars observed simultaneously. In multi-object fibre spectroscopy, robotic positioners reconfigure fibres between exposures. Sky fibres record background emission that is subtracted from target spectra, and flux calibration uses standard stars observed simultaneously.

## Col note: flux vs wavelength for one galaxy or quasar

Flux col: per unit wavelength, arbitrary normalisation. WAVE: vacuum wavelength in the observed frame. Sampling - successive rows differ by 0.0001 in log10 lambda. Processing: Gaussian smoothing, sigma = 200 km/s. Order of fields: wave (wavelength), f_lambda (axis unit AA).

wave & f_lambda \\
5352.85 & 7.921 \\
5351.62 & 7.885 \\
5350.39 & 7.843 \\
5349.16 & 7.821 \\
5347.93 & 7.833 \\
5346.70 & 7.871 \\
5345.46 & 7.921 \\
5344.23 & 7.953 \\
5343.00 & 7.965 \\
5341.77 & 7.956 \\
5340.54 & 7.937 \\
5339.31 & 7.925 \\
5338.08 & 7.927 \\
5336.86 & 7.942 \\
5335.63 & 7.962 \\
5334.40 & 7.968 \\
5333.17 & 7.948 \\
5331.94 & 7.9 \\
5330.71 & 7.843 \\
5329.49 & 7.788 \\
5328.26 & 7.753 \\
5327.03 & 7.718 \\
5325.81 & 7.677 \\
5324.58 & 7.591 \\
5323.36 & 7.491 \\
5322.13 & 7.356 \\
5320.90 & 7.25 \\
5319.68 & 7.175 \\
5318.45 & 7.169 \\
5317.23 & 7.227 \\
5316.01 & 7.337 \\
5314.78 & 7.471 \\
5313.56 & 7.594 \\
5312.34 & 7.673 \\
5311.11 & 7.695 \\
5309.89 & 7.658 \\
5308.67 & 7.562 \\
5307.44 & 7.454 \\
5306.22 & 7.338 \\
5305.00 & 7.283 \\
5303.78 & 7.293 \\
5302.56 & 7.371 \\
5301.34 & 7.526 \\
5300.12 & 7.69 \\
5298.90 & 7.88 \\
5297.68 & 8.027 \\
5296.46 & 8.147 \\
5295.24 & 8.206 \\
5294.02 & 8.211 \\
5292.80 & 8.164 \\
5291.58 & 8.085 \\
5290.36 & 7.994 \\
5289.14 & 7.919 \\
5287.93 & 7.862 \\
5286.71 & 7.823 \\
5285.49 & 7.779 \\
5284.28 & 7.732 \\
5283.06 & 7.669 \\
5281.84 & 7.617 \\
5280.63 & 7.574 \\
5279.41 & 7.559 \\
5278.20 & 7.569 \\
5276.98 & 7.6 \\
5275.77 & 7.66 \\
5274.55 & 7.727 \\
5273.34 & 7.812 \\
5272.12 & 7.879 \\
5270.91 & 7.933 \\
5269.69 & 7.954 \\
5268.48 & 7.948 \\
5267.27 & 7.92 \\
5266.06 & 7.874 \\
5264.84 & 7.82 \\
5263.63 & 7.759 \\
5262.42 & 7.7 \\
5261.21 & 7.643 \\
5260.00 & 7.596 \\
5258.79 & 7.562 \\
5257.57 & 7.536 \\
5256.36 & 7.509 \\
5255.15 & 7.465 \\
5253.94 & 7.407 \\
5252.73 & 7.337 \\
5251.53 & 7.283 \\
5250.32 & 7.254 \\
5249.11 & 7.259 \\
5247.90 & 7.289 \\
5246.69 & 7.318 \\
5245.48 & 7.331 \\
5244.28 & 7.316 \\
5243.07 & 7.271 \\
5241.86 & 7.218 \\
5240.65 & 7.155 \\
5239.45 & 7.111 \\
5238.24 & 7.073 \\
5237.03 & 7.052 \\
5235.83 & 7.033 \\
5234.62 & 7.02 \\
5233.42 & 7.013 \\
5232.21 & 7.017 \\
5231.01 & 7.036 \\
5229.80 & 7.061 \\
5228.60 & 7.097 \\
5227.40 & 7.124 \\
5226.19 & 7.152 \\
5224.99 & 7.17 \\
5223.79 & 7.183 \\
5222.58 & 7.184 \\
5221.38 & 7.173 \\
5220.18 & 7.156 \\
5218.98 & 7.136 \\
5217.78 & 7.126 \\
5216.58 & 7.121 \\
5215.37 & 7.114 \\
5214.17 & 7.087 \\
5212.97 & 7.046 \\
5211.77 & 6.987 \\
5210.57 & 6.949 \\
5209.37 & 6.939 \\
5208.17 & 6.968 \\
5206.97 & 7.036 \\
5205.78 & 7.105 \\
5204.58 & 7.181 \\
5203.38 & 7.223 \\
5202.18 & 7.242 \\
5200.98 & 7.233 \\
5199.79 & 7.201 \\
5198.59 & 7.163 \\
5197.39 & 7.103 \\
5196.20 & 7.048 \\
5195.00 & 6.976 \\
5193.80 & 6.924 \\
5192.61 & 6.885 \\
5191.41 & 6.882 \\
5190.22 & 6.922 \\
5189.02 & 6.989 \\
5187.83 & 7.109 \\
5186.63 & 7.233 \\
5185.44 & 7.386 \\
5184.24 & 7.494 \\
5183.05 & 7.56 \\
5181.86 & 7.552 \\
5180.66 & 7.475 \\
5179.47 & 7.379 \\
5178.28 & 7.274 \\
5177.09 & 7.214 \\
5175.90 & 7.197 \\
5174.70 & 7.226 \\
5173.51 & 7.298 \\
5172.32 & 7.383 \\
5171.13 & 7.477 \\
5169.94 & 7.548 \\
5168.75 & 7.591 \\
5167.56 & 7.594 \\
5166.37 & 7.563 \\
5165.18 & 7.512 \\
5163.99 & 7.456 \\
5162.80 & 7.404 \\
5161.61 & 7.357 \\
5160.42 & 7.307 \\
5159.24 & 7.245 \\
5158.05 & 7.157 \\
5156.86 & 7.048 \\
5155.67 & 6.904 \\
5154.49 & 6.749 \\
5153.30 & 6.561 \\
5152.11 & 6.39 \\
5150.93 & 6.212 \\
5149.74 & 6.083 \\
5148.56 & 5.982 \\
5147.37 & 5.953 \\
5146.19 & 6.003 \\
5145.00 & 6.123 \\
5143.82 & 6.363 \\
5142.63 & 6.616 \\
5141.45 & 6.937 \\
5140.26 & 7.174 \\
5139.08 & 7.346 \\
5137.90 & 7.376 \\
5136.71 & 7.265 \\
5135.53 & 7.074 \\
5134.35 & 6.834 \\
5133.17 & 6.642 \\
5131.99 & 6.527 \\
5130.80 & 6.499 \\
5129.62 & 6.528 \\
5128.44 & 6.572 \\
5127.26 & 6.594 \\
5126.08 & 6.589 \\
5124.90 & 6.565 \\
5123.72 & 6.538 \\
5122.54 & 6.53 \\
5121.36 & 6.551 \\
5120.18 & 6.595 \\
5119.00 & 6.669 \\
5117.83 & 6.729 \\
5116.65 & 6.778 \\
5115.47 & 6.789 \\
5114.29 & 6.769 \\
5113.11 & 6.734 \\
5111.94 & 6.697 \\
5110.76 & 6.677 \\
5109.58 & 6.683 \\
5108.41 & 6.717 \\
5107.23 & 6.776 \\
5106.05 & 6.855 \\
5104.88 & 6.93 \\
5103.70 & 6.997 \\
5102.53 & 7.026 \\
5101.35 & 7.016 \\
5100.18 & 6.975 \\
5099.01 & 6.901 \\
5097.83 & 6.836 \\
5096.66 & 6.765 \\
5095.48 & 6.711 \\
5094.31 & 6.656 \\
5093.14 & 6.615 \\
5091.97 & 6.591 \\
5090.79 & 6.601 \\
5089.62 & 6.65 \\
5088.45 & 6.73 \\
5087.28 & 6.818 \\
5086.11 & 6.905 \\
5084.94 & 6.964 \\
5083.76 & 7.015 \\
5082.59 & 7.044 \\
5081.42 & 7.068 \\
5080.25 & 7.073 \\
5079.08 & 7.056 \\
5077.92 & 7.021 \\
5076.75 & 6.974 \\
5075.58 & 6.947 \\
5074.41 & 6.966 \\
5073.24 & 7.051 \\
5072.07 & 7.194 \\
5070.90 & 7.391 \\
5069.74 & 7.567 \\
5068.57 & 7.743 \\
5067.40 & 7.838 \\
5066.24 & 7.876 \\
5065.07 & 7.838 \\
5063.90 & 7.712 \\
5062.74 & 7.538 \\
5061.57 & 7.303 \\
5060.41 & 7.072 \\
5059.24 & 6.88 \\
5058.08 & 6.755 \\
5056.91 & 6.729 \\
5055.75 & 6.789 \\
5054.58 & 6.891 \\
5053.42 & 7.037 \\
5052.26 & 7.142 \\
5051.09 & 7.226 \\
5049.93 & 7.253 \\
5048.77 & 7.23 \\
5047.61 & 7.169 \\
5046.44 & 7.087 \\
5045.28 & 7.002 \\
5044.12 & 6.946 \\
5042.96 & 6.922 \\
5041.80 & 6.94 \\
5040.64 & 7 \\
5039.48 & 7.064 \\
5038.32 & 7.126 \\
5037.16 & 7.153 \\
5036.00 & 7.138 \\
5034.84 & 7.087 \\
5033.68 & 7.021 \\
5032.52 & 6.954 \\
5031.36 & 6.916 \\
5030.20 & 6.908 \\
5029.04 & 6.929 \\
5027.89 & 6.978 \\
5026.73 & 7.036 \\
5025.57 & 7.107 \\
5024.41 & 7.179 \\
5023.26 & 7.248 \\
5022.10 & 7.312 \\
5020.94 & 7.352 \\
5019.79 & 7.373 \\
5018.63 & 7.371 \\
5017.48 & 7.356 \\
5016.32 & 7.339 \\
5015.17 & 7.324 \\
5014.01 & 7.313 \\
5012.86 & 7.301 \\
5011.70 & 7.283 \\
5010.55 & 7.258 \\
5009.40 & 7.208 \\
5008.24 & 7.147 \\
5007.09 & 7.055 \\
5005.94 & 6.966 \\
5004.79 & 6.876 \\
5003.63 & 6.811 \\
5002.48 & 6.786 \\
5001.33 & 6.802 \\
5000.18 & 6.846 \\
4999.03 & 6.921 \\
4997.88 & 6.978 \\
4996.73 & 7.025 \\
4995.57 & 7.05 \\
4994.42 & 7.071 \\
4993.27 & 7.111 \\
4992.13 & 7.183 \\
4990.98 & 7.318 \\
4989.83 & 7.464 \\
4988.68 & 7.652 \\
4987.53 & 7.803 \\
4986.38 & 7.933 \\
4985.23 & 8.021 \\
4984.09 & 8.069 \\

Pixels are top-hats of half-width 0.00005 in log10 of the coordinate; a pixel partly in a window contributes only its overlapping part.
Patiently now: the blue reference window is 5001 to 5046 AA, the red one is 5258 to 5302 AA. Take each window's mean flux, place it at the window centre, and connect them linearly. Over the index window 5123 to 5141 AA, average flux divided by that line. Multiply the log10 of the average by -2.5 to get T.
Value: 0.09 mag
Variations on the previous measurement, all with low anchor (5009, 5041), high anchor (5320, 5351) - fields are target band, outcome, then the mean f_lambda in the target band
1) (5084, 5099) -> 0.086 mag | 6.75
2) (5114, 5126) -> 0.111 mag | 6.65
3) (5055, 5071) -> -0.016 mag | 7.35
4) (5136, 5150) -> 0.122 mag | 6.62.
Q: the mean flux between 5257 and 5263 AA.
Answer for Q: 7.6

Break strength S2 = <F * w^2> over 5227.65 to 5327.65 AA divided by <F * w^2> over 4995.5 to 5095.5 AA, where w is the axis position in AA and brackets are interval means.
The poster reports 1.2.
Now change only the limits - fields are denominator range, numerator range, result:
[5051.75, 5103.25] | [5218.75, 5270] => 1.11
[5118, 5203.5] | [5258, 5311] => 1.17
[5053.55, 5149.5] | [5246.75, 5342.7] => 1.20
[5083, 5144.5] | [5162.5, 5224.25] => 1.10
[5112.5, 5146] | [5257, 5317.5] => 1.22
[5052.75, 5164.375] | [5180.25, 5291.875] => 1.12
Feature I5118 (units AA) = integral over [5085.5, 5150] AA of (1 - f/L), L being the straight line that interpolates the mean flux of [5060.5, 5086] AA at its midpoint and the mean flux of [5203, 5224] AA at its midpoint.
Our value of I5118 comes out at 4.64 AA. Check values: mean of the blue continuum 7.28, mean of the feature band 6.7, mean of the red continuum 7.09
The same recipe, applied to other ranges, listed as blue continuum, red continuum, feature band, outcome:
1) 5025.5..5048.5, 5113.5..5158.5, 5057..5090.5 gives -1.4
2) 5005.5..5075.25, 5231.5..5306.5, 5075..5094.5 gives 1.0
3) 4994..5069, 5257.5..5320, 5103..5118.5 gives 1.1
